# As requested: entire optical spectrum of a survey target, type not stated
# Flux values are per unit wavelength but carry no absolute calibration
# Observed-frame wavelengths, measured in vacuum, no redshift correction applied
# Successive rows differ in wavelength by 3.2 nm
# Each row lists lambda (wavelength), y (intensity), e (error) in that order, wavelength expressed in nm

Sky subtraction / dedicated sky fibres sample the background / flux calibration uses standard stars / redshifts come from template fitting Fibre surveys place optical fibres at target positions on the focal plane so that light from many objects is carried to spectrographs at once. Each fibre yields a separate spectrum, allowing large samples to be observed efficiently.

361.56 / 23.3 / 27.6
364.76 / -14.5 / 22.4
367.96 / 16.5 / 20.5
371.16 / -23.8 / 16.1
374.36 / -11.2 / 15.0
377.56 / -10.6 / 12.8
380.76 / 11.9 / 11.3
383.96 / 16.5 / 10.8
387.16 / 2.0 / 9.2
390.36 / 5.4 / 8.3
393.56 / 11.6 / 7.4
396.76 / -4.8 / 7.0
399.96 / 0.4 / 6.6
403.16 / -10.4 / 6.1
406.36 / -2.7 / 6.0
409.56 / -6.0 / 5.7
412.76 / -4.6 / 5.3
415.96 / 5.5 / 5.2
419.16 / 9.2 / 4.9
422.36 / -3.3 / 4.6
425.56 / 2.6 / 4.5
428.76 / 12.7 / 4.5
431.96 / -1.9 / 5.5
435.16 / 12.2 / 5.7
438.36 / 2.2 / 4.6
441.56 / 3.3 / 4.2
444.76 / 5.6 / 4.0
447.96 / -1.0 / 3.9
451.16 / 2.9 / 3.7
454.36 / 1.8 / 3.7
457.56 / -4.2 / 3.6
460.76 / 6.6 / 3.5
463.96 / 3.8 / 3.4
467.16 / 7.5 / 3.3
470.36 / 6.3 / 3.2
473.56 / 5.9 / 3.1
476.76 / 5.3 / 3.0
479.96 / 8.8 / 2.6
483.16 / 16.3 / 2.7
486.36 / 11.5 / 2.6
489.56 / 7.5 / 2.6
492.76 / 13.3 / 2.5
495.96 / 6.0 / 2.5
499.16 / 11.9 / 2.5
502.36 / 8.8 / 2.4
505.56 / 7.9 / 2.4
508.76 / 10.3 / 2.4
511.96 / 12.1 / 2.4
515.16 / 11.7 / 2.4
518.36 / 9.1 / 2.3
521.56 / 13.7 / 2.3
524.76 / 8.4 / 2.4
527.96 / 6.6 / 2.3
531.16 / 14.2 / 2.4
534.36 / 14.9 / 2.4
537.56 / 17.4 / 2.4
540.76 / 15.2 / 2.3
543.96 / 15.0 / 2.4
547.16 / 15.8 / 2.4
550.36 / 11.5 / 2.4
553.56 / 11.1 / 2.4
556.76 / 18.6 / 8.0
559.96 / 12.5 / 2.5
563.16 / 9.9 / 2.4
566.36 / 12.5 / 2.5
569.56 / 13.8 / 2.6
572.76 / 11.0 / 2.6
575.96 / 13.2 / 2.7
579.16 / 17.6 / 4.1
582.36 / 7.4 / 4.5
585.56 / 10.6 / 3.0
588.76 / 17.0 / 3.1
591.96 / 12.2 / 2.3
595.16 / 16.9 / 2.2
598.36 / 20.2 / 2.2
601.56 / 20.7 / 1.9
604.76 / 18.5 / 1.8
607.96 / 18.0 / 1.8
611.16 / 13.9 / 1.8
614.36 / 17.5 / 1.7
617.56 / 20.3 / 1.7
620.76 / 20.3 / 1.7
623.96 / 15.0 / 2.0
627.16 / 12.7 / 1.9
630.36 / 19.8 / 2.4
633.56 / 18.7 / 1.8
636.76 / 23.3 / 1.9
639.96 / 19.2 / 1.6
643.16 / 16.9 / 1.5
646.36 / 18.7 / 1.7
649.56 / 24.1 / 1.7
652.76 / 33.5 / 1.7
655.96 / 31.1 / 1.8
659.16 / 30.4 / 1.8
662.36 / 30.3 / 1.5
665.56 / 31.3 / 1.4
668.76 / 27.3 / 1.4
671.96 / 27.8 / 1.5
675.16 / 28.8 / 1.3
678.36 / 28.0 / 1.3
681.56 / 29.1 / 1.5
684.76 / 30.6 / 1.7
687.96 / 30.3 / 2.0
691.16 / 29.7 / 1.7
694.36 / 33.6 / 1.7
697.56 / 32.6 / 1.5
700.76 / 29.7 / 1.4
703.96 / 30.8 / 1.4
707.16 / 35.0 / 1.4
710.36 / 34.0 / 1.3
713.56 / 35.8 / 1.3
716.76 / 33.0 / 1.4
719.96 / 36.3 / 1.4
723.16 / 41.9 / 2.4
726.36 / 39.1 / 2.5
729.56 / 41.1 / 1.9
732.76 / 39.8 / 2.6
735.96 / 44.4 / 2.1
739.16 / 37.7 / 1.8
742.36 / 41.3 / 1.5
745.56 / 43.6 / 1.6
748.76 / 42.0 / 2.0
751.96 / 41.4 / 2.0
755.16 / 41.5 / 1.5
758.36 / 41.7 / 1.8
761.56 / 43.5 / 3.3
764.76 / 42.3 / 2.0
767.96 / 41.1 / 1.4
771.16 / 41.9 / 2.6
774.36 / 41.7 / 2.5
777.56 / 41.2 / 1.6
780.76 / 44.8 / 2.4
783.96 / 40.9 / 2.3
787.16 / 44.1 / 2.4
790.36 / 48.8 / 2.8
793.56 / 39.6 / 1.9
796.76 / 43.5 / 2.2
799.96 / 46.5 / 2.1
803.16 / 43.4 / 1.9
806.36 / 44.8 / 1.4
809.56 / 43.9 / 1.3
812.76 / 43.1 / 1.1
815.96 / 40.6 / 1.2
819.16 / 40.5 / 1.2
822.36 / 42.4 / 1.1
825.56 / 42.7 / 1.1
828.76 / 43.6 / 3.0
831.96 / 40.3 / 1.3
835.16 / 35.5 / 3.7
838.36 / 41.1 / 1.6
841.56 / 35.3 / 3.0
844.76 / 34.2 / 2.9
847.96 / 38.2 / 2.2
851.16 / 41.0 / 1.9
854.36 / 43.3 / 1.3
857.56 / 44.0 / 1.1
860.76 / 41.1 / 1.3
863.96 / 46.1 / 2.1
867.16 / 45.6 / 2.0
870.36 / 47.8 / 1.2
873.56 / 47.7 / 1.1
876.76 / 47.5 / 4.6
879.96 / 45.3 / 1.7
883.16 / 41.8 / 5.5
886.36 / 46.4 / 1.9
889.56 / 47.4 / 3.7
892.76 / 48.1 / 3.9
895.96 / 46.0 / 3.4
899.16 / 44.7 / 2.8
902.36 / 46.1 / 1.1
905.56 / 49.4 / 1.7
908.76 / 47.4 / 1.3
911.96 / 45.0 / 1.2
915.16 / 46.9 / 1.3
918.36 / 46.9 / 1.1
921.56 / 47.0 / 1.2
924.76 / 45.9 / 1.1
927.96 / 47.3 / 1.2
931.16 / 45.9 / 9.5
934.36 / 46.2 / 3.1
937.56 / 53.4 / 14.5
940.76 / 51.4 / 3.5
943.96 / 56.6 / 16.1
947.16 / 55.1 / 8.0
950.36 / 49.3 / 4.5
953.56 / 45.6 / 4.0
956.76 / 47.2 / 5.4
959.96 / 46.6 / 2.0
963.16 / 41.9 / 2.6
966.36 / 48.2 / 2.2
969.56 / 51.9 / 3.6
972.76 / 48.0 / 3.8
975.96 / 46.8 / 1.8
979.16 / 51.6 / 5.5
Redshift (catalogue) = 0.632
